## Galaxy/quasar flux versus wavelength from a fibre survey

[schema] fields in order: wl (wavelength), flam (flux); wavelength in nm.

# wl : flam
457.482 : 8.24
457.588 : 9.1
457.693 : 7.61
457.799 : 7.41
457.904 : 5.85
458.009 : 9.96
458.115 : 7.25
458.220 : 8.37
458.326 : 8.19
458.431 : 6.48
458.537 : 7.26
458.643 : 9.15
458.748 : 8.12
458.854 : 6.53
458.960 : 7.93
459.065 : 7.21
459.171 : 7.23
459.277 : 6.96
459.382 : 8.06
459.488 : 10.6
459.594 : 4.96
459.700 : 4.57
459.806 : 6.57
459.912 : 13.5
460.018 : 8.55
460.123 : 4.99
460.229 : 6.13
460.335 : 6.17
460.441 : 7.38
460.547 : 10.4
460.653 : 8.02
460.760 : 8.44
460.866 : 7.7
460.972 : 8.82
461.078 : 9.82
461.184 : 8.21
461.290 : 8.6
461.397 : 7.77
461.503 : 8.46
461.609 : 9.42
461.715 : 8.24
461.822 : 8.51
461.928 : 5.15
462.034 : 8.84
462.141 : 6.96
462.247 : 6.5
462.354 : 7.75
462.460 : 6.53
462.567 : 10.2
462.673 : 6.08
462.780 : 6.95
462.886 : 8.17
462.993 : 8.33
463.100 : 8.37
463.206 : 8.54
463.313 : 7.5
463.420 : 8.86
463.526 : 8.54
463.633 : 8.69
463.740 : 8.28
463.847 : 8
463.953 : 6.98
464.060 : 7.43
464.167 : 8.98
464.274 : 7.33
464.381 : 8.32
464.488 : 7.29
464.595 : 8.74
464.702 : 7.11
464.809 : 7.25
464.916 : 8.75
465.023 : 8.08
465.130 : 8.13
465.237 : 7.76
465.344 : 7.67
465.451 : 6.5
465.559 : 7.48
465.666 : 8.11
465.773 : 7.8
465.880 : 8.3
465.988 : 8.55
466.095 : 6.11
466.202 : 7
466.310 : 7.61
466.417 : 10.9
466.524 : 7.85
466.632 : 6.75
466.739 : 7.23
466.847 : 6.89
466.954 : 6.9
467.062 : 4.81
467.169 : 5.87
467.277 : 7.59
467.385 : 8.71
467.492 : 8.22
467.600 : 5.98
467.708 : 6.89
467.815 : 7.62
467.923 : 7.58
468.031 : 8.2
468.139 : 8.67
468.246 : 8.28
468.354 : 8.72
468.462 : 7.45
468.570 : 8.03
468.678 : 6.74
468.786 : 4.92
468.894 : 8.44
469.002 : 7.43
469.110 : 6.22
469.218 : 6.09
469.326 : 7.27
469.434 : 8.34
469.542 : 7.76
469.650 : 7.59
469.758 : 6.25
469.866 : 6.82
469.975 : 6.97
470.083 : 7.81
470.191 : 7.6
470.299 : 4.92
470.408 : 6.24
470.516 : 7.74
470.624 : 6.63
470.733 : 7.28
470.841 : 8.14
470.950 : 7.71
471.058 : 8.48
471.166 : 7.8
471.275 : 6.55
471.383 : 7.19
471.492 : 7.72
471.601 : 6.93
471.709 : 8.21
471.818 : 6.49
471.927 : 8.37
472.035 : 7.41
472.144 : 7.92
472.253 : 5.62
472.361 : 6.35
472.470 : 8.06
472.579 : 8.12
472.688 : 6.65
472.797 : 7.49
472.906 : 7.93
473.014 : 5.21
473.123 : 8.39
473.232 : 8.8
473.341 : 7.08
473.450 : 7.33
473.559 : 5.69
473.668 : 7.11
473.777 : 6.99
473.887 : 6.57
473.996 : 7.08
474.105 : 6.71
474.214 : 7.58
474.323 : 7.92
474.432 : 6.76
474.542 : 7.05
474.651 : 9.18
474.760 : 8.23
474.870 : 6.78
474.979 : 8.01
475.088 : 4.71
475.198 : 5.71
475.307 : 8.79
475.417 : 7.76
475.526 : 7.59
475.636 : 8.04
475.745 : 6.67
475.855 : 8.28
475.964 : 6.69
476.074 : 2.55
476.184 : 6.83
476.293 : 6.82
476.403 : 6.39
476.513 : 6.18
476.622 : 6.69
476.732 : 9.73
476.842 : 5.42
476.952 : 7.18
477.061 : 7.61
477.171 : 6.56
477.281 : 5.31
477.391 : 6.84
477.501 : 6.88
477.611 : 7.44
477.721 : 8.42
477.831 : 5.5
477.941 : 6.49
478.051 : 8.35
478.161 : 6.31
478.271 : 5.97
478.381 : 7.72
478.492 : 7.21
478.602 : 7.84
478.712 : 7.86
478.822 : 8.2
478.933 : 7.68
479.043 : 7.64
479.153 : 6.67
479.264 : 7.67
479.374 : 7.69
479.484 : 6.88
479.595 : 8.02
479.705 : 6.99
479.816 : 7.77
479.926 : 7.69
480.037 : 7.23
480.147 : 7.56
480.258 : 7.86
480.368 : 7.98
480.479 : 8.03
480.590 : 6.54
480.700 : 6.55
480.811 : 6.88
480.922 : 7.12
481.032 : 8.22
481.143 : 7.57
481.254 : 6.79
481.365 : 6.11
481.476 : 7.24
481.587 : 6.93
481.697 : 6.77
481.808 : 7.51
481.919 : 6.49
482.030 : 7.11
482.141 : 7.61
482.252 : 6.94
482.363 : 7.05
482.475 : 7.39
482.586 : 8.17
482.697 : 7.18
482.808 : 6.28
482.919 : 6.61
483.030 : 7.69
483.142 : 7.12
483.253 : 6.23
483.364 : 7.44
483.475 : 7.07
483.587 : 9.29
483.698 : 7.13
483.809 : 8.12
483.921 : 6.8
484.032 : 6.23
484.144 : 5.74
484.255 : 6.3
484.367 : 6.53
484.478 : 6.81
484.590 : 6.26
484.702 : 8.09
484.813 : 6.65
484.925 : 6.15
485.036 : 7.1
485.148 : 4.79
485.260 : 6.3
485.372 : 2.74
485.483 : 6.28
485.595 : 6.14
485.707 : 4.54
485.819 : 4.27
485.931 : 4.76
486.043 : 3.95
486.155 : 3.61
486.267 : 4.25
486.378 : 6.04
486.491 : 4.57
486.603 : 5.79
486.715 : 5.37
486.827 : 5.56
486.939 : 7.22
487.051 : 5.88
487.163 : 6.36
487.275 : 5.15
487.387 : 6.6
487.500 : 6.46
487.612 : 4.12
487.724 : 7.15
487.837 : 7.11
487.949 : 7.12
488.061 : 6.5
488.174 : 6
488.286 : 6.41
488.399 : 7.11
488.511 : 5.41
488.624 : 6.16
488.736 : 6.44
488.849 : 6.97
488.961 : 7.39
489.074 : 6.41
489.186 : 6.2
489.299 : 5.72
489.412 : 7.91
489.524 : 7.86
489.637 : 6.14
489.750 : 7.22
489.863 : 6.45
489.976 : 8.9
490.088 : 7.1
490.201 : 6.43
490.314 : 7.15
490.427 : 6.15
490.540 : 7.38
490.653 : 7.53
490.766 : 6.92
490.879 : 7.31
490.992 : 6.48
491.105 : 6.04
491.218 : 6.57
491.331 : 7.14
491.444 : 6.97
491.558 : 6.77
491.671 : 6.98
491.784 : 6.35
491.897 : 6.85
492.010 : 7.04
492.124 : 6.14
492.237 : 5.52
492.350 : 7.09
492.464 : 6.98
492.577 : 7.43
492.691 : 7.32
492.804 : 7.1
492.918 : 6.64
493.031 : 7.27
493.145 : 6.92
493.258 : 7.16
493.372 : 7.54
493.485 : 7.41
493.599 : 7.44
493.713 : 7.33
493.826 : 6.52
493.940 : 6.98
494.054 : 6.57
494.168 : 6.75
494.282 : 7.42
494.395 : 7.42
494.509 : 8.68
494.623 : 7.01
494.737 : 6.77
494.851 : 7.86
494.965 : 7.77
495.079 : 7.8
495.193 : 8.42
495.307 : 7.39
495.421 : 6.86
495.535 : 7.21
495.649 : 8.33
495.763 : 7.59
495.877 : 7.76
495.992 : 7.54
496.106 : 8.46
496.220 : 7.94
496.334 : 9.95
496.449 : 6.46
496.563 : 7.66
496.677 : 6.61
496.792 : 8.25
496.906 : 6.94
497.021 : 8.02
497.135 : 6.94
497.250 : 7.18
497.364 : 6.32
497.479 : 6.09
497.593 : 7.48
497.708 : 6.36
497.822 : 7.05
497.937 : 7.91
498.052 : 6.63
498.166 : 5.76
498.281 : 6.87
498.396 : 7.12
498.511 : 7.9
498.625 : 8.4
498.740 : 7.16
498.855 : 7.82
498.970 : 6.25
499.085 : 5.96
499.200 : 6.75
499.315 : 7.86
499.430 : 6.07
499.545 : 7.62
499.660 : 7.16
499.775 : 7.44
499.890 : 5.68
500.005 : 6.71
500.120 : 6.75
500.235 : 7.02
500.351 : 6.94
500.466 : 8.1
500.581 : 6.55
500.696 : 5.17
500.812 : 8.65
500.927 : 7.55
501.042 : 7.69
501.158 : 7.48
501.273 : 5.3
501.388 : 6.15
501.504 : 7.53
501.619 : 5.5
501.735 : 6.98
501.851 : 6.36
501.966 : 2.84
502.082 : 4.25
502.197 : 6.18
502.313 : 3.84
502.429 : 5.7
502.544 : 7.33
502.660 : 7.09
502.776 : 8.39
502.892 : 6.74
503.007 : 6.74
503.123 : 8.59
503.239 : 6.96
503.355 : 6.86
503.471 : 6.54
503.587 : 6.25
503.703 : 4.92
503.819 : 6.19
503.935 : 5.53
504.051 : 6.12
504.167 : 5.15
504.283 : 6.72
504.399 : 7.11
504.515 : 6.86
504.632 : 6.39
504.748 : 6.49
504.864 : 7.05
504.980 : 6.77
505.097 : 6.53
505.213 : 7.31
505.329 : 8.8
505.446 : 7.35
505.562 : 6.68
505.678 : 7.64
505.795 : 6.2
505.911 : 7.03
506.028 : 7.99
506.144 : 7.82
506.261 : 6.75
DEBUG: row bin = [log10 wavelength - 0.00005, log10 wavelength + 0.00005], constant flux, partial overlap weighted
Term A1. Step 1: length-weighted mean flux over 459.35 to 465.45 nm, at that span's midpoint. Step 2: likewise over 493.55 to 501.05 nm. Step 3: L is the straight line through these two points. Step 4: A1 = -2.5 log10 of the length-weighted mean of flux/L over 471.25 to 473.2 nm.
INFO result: 0.064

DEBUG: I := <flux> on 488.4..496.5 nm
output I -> 7.12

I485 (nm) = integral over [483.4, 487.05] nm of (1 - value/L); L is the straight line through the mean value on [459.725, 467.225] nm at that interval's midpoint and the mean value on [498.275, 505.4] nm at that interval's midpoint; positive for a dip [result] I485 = 0.62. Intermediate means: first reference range 7.82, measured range 5.96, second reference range 6.69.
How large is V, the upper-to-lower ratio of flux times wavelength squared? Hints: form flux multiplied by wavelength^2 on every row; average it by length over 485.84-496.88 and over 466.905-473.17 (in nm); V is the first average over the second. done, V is 1.03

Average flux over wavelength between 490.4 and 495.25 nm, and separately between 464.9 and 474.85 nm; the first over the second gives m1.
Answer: 0.96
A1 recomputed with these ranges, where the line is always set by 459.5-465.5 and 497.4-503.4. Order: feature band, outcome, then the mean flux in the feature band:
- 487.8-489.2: 0.09 mag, 6.56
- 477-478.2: 0.08 mag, 6.9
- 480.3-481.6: 0.02 mag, 7.18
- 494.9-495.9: -0.12 mag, 7.68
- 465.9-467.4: 0.06 mag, 7.32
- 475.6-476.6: 0.16 mag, 6.48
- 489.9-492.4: 0.03 mag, 6.85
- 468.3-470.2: 0.06 mag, 7.24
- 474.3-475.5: 0.02 mag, 7.34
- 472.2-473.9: 0.07 mag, 7.1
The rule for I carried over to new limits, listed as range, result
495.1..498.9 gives 7.41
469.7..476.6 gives 7.12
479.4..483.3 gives 7.21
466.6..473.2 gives 7.26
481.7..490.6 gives 6.44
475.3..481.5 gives 7.15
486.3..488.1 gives 6.04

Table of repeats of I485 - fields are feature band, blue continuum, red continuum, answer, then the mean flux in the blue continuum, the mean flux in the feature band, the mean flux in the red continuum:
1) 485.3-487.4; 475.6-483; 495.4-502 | 0.56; 7.11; 5.2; 7.06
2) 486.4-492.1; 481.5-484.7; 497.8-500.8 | 0.36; 7.05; 6.57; 6.97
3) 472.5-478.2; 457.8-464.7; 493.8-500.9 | 0.42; 7.86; 7.05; 7.24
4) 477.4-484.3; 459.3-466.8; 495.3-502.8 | 0.18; 7.88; 7.22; 6.94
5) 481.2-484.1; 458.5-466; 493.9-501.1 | 0.15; 7.87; 7.12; 7.26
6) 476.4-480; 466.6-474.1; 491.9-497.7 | 0.03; 7.23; 7.19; 7.29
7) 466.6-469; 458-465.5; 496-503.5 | 0.13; 7.86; 7.3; 6.91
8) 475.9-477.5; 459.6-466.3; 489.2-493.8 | 0.20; 7.85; 6.51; 6.96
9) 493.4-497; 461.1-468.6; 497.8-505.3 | -0.35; 7.78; 7.52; 6.67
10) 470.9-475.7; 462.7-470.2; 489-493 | 0.05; 7.61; 7.32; 6.87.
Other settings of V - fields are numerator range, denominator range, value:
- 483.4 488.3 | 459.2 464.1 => 0.85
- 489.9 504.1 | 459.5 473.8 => 1.04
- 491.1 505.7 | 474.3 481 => 1.06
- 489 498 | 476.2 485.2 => 1.06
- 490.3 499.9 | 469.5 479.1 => 1.09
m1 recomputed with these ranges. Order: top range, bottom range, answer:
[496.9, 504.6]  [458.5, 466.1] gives 0.85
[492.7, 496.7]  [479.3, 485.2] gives 1.05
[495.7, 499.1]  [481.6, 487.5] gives 1.16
